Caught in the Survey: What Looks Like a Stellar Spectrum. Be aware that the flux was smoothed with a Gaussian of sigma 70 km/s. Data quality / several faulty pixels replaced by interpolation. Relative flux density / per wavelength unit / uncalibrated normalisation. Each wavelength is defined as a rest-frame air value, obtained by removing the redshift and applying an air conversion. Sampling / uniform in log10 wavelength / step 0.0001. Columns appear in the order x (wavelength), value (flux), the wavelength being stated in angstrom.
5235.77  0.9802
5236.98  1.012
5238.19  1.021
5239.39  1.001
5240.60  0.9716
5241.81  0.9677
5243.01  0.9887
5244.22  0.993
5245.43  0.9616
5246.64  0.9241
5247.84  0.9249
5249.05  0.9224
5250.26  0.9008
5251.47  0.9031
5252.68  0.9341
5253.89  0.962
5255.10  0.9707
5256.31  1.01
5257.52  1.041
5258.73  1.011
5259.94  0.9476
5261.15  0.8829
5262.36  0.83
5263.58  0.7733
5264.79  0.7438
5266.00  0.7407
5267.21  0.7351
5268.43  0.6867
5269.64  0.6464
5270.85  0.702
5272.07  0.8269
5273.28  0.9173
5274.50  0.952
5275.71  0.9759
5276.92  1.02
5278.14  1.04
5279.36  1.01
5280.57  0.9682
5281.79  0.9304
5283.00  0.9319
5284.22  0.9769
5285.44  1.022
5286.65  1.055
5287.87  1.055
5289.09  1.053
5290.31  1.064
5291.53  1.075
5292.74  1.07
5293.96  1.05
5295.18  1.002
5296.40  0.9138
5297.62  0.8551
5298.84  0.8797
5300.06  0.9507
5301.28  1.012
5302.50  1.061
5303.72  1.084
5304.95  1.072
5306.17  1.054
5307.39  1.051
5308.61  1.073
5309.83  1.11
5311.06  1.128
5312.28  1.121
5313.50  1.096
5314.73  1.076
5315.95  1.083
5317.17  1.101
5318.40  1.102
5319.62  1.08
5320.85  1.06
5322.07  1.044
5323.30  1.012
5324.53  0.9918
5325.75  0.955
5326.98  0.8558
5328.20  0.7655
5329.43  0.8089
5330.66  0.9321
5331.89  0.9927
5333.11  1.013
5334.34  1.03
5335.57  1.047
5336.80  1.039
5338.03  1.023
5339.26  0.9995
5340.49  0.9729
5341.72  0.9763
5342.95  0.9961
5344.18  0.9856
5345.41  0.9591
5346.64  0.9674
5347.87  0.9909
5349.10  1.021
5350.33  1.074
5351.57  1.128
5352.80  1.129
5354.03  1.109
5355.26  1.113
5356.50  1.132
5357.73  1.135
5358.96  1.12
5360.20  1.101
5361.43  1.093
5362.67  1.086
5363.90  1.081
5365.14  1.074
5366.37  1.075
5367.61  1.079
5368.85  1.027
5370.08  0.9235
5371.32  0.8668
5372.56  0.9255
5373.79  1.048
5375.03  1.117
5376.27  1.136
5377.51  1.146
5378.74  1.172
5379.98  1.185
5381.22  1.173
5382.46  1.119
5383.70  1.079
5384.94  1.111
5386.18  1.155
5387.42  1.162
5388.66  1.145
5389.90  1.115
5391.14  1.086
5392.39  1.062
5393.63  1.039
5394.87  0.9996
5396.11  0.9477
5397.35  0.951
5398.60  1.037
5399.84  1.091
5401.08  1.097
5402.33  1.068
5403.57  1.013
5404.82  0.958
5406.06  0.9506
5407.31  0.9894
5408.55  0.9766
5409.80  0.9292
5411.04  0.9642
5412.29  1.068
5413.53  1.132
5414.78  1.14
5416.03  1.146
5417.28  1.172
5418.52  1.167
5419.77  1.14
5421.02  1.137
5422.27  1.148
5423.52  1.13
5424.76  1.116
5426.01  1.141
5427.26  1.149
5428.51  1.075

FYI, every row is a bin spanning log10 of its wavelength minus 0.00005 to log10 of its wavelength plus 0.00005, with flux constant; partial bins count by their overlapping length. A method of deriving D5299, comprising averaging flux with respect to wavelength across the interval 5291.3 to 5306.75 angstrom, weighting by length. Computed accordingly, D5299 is 1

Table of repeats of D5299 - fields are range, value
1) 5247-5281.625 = 0.893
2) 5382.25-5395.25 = 1.1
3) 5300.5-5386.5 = 1.05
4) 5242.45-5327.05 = 0.972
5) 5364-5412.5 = 1.05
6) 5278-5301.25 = 0.994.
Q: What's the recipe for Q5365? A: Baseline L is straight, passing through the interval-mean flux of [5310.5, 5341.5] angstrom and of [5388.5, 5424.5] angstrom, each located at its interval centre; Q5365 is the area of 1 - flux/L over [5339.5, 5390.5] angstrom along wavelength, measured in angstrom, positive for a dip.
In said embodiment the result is -1.8 angstrom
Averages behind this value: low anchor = 1.01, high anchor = 1.06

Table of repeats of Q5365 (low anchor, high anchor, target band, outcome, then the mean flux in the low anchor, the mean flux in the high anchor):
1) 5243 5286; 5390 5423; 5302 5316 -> -1.92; 0.907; 1.06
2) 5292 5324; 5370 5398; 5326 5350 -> 2.00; 1.04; 1.08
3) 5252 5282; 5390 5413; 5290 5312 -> -2.56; 0.89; 1.02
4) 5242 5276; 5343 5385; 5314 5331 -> 0.09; 0.886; 1.07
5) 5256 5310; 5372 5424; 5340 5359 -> -0.44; 0.951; 1.08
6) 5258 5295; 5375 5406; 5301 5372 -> -2.02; 0.925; 1.08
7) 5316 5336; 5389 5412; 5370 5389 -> -1.62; 0.989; 1.02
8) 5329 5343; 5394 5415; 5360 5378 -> -0.87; 0.988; 1.02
